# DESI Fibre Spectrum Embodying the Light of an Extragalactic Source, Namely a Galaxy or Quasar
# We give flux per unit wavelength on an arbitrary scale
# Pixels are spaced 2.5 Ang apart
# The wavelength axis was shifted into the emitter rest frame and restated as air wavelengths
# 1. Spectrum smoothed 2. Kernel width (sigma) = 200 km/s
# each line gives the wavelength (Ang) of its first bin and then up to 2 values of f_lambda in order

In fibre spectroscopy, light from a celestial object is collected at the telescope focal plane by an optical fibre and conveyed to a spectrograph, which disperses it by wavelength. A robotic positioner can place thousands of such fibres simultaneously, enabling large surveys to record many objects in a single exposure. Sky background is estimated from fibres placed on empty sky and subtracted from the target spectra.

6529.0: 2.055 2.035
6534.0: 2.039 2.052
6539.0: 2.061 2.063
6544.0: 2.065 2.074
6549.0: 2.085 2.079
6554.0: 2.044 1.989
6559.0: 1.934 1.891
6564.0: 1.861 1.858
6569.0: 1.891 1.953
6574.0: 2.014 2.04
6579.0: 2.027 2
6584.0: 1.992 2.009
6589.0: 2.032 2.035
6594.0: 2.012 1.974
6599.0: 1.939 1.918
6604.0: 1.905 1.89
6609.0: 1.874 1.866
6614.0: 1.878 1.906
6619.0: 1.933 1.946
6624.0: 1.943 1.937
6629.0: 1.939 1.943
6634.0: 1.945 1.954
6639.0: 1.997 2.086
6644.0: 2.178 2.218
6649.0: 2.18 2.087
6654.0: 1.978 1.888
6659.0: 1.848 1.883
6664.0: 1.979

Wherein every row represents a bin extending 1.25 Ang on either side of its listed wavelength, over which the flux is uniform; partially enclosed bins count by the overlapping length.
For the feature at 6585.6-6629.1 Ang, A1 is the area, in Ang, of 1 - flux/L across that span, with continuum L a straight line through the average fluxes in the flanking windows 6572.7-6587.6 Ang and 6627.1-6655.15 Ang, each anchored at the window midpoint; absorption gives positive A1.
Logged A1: 1.9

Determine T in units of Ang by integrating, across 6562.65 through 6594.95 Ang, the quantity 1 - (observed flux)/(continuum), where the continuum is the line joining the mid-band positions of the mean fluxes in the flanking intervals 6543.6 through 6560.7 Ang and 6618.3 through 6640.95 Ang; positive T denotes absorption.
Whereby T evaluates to 0.4 Ang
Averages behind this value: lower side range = 2.03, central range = 1.98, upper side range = 1.95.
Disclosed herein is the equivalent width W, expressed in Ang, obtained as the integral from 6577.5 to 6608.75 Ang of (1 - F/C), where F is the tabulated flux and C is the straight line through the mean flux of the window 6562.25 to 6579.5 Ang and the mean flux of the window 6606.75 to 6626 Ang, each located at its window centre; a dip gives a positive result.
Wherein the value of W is -0.8 Ang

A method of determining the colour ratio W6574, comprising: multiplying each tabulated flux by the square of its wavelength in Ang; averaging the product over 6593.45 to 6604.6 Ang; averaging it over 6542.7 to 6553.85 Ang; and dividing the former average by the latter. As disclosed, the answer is 0.95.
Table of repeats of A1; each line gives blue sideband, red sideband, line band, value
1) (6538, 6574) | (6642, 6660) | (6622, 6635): 0.6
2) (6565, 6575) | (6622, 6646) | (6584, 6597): -0.4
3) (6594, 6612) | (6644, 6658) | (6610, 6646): 0.6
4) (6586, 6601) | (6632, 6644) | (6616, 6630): 0.5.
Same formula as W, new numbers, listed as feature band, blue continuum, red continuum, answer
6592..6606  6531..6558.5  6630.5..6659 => 0.62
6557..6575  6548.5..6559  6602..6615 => 0.75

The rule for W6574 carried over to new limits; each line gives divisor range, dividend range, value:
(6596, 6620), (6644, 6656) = 1.12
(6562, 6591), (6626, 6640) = 1.01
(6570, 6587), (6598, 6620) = 0.96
